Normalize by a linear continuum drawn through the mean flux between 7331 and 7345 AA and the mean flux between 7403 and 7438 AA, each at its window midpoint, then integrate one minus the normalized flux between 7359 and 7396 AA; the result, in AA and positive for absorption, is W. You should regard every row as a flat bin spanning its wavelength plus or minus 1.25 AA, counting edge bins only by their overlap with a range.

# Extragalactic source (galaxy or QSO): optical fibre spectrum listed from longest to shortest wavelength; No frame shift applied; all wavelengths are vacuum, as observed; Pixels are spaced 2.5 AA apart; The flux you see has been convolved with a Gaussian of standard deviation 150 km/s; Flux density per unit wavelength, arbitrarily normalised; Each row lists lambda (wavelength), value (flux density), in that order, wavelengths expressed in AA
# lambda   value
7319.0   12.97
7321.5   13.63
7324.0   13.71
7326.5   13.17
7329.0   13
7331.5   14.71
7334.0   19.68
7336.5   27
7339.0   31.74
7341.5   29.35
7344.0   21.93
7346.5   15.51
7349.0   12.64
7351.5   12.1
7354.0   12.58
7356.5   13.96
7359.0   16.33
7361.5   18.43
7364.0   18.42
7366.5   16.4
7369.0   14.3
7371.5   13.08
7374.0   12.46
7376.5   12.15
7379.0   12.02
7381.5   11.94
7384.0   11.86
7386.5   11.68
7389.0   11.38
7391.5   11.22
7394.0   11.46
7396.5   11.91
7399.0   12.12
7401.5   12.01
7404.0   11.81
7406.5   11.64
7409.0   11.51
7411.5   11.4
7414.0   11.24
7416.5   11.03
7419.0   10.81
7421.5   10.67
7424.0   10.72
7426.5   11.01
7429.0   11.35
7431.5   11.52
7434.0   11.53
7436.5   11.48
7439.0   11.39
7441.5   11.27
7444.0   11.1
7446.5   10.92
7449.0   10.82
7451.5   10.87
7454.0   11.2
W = 9.9 AA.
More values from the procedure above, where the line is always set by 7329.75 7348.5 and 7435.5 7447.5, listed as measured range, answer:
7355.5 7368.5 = 2.0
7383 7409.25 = 7.1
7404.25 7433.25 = 5.1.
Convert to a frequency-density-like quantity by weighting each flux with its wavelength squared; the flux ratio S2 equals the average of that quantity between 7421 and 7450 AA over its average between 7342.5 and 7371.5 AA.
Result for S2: 0.7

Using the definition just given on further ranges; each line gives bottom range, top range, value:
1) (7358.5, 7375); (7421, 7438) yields 0.73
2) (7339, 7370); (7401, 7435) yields 0.66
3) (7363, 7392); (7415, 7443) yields 0.87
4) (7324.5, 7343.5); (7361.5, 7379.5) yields 0.70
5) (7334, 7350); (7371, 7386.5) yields 0.54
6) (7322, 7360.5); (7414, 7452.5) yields 0.64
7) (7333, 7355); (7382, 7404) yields 0.58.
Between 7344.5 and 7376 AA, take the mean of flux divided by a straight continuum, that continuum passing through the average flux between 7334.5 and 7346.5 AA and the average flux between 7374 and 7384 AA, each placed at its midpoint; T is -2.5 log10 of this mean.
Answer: 0.23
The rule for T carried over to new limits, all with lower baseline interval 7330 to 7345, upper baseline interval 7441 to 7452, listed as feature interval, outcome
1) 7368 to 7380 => 0.46 mag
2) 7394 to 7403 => 0.36 mag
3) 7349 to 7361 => 0.49 mag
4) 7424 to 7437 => 0.14 mag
